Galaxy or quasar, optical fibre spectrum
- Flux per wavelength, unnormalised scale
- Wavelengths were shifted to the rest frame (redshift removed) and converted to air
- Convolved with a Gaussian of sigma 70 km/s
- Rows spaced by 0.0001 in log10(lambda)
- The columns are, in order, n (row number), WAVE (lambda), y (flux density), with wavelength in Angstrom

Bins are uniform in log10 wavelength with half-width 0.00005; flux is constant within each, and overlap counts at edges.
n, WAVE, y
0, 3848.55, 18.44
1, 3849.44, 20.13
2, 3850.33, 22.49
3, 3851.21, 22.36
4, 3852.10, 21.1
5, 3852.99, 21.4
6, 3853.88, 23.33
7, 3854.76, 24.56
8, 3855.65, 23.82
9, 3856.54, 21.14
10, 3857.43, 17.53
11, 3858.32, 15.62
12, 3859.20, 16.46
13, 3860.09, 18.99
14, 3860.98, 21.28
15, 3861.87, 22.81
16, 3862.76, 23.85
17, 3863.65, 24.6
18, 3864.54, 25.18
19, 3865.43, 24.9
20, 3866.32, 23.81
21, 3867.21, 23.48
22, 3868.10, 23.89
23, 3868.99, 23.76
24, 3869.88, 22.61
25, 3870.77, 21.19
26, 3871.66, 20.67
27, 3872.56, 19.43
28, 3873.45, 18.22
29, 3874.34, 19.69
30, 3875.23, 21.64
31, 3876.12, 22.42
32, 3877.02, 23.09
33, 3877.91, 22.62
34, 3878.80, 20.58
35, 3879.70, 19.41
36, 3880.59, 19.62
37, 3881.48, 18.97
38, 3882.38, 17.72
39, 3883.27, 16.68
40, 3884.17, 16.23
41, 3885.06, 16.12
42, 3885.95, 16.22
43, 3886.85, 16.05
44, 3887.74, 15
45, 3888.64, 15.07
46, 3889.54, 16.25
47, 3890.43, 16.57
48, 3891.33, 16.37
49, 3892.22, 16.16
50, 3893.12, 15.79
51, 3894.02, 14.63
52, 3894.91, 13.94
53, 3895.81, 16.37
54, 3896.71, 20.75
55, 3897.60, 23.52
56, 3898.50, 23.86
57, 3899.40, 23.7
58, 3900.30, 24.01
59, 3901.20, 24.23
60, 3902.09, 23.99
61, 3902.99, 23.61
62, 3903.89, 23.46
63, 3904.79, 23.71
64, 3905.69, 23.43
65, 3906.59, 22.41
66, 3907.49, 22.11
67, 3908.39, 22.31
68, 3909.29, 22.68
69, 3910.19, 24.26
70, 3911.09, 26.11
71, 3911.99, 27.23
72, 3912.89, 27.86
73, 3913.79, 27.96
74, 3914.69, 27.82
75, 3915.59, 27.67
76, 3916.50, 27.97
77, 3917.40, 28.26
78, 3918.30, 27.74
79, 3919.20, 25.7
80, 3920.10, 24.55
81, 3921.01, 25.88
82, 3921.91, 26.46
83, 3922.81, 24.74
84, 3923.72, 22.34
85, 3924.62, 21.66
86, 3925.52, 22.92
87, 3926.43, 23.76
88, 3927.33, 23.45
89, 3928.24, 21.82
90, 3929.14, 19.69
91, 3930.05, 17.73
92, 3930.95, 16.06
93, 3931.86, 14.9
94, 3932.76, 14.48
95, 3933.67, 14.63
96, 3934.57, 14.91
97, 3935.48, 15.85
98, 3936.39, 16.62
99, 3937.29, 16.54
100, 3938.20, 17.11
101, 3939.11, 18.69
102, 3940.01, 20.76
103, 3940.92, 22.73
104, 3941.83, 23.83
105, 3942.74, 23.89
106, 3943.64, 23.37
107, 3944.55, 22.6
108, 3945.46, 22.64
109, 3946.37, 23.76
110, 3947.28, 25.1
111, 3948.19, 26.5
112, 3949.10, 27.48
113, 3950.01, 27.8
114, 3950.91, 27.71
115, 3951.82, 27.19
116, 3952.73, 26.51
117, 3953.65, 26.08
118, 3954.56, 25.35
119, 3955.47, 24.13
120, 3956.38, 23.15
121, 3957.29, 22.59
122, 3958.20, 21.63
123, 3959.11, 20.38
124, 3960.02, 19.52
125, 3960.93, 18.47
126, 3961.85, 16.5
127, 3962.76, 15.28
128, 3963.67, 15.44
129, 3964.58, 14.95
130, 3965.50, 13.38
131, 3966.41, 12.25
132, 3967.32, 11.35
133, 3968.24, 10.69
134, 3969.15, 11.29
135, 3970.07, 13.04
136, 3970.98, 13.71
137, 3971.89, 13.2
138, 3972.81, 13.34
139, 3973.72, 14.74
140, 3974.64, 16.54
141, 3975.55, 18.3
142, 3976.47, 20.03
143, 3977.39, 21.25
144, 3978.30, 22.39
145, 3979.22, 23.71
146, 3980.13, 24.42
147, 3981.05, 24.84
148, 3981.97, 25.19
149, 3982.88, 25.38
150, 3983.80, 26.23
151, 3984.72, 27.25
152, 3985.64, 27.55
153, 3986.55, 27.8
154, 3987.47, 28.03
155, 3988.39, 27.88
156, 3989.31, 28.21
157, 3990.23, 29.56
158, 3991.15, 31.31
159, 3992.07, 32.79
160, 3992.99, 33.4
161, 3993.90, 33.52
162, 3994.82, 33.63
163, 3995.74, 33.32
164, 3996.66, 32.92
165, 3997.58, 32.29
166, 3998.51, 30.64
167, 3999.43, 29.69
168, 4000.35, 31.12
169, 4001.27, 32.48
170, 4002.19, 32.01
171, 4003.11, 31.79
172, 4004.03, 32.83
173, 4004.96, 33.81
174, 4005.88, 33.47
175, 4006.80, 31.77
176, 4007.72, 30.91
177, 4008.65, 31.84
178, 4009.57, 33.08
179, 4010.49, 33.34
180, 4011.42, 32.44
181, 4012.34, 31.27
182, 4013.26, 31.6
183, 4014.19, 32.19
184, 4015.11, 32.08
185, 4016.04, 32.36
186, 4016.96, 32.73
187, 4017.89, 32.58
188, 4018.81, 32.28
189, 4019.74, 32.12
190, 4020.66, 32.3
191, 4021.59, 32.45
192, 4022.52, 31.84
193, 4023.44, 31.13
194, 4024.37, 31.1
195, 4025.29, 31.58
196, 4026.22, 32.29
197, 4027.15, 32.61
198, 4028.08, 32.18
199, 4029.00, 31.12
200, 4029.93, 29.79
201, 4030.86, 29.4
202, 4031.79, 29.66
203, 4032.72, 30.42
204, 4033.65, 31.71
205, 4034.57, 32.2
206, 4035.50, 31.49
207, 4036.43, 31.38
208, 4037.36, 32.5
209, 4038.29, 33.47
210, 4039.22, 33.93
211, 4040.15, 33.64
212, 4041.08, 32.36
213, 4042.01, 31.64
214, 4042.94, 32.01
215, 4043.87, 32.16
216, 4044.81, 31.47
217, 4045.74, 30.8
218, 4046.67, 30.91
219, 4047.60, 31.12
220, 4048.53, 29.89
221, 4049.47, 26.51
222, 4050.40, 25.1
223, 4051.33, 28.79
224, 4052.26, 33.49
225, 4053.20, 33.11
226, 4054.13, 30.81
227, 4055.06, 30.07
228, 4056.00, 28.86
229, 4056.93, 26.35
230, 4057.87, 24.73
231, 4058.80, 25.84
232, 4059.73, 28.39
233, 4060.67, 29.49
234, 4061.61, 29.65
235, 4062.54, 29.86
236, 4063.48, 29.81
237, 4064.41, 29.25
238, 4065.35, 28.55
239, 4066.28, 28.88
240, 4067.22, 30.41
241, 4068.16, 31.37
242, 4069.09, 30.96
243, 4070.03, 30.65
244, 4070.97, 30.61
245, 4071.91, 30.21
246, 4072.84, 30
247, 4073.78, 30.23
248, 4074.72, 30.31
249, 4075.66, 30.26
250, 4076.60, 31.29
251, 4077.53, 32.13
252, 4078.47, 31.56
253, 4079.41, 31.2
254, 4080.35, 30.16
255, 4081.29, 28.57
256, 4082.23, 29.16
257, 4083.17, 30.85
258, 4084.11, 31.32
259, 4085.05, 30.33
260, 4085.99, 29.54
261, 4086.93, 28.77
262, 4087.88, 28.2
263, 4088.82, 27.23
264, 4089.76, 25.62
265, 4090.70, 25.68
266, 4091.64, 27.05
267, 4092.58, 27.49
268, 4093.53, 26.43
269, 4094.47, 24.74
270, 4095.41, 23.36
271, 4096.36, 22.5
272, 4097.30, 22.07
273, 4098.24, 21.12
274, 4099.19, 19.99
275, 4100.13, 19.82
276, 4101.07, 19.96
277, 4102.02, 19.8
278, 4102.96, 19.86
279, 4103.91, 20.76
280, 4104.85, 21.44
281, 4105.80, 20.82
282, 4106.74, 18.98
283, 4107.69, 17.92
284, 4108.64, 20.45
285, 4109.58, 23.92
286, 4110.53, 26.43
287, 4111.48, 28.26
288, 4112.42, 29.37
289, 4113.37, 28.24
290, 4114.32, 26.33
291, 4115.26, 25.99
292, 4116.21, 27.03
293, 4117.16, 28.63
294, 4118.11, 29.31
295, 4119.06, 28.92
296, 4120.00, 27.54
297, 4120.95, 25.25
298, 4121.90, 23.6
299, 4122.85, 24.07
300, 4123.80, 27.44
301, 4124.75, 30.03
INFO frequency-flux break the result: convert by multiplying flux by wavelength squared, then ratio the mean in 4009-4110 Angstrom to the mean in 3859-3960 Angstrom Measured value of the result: 1.4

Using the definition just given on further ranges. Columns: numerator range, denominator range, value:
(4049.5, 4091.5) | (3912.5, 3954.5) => 1.38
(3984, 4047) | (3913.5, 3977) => 1.59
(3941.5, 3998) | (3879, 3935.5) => 1.13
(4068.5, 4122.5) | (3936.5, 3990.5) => 1.33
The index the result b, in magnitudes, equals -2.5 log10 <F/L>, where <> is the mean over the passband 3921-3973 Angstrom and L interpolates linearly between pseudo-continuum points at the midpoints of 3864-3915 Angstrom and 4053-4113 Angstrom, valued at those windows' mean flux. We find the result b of 0.14 mag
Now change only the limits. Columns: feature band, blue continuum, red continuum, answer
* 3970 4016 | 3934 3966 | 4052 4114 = -0.19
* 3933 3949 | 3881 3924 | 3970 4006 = 0.17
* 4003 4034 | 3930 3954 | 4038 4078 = -0.17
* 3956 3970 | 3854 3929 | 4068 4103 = 0.41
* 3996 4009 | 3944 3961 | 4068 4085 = -0.19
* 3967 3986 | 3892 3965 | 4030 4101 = 0.27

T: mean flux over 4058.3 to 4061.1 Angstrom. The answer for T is 27.9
